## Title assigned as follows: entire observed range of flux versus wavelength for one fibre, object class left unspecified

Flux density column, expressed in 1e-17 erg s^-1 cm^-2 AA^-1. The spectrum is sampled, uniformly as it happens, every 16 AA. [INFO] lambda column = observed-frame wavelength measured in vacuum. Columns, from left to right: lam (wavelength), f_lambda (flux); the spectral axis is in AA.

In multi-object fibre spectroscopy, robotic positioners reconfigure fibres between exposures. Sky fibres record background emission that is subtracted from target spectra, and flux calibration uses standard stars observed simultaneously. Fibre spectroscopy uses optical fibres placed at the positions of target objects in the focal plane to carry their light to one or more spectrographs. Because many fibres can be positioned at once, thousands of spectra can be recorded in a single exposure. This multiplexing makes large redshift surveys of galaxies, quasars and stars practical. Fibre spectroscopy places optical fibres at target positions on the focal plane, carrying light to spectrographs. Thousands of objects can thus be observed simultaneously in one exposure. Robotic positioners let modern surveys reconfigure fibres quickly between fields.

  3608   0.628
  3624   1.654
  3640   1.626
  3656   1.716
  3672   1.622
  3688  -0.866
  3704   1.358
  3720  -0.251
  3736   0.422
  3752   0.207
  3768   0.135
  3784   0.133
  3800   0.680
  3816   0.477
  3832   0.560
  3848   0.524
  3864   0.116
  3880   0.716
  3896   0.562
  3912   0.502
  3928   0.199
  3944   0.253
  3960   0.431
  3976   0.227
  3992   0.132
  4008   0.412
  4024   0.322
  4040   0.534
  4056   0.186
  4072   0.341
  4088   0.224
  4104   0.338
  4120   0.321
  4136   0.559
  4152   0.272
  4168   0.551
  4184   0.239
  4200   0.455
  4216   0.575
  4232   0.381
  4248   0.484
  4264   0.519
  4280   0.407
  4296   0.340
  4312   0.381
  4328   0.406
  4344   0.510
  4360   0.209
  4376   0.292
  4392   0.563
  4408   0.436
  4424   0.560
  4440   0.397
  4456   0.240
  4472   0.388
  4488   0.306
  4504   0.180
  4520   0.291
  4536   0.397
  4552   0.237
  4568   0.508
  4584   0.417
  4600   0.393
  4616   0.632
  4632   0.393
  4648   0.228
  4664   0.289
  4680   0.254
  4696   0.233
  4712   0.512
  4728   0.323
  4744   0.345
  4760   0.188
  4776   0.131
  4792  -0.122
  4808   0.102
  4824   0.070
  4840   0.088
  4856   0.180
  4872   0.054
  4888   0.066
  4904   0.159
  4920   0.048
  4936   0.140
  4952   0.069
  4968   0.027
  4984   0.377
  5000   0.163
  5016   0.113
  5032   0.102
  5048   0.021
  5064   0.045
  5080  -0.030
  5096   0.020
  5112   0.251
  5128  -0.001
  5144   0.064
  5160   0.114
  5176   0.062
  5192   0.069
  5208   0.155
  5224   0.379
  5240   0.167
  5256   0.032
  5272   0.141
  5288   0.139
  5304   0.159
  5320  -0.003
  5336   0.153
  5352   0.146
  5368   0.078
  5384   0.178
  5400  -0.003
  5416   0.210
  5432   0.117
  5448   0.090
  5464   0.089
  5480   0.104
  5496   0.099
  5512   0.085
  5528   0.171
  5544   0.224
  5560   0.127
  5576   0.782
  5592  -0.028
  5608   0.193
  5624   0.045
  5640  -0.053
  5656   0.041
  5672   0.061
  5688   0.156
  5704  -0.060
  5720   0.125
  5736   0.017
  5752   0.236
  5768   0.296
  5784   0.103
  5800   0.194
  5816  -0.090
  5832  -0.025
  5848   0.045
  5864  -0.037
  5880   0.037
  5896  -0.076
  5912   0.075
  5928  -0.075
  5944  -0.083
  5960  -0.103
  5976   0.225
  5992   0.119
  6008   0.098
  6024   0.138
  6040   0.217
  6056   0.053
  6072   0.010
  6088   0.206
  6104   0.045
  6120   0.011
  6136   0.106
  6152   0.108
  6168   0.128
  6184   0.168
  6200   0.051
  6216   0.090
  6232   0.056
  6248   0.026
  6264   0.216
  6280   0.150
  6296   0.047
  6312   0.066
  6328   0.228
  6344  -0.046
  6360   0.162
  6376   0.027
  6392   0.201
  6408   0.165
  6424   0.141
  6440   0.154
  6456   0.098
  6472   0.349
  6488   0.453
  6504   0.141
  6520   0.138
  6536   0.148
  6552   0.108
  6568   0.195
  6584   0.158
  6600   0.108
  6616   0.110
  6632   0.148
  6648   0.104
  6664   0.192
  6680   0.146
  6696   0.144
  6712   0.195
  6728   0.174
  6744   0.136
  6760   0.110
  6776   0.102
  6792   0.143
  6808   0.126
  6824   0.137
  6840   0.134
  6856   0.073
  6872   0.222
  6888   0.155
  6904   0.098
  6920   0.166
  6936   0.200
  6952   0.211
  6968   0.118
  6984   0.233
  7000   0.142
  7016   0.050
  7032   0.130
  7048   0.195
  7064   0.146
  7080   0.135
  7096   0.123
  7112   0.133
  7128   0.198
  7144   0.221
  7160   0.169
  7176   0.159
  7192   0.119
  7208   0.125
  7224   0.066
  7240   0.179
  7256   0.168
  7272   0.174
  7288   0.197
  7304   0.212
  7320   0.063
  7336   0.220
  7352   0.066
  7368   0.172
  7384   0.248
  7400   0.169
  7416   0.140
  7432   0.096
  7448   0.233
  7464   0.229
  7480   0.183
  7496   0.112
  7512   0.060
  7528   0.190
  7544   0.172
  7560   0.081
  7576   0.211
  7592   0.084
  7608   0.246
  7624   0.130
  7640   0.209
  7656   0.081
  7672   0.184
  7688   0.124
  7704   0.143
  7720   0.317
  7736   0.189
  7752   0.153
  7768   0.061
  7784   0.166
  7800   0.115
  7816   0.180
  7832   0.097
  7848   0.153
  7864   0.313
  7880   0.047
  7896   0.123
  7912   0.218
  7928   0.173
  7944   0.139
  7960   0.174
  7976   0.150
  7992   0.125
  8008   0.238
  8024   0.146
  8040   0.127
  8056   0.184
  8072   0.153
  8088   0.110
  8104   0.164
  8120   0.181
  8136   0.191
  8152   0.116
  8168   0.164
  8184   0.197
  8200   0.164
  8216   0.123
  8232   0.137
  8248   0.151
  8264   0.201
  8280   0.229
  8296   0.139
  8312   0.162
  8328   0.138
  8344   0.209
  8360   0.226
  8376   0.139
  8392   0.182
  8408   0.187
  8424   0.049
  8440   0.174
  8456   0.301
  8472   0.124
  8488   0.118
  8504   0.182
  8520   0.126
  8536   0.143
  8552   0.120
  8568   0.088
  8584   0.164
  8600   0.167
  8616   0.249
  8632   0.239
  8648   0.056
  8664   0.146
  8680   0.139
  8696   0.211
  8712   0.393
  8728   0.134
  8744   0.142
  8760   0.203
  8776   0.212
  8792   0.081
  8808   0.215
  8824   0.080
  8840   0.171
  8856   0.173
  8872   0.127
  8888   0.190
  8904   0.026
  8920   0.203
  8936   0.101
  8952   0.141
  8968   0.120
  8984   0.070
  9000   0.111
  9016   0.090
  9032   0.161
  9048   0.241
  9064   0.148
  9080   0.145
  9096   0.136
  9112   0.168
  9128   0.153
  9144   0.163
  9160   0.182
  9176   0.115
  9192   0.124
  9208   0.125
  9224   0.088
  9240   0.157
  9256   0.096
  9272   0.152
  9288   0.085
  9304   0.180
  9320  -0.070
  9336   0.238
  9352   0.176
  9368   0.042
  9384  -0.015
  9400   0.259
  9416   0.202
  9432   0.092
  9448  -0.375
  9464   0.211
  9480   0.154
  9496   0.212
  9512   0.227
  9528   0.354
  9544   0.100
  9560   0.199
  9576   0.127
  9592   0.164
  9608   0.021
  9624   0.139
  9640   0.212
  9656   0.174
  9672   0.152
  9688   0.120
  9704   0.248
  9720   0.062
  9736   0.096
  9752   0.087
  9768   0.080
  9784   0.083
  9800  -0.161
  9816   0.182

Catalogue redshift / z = 0.74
